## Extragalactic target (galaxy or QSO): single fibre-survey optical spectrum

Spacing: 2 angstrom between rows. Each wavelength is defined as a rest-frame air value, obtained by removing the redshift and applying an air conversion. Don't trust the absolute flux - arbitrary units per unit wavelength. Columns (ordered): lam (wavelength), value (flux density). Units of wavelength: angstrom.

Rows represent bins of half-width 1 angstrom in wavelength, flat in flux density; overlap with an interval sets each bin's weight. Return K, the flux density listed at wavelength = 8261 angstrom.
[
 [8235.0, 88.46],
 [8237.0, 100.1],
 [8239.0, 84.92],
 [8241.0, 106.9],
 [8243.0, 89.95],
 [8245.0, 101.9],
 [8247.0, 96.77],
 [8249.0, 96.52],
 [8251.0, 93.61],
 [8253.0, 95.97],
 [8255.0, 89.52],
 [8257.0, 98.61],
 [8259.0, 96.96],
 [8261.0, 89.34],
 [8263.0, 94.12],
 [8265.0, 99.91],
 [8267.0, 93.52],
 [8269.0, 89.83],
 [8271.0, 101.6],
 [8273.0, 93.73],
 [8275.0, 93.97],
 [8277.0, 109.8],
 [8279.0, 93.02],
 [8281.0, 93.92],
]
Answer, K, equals 89.34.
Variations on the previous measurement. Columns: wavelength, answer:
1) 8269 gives 89.83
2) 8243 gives 89.95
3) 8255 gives 89.52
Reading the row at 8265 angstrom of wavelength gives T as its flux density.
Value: 99.91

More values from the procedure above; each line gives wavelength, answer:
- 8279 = 93.02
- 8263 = 94.12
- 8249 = 96.52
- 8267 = 93.52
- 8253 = 95.97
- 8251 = 93.61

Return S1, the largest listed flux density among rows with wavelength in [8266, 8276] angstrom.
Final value 101.6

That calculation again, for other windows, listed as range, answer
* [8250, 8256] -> 95.97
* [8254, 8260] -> 98.61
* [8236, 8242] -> 106.9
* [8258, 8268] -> 99.91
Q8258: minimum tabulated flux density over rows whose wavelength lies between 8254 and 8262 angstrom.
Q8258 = 89.34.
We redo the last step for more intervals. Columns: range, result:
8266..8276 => 89.83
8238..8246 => 84.92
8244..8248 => 96.77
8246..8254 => 93.61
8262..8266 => 94.12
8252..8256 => 89.52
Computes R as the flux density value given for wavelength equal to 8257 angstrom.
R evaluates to 98.61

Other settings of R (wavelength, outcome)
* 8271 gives 101.6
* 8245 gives 101.9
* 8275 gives 93.97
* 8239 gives 84.92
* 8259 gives 96.96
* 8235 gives 88.46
